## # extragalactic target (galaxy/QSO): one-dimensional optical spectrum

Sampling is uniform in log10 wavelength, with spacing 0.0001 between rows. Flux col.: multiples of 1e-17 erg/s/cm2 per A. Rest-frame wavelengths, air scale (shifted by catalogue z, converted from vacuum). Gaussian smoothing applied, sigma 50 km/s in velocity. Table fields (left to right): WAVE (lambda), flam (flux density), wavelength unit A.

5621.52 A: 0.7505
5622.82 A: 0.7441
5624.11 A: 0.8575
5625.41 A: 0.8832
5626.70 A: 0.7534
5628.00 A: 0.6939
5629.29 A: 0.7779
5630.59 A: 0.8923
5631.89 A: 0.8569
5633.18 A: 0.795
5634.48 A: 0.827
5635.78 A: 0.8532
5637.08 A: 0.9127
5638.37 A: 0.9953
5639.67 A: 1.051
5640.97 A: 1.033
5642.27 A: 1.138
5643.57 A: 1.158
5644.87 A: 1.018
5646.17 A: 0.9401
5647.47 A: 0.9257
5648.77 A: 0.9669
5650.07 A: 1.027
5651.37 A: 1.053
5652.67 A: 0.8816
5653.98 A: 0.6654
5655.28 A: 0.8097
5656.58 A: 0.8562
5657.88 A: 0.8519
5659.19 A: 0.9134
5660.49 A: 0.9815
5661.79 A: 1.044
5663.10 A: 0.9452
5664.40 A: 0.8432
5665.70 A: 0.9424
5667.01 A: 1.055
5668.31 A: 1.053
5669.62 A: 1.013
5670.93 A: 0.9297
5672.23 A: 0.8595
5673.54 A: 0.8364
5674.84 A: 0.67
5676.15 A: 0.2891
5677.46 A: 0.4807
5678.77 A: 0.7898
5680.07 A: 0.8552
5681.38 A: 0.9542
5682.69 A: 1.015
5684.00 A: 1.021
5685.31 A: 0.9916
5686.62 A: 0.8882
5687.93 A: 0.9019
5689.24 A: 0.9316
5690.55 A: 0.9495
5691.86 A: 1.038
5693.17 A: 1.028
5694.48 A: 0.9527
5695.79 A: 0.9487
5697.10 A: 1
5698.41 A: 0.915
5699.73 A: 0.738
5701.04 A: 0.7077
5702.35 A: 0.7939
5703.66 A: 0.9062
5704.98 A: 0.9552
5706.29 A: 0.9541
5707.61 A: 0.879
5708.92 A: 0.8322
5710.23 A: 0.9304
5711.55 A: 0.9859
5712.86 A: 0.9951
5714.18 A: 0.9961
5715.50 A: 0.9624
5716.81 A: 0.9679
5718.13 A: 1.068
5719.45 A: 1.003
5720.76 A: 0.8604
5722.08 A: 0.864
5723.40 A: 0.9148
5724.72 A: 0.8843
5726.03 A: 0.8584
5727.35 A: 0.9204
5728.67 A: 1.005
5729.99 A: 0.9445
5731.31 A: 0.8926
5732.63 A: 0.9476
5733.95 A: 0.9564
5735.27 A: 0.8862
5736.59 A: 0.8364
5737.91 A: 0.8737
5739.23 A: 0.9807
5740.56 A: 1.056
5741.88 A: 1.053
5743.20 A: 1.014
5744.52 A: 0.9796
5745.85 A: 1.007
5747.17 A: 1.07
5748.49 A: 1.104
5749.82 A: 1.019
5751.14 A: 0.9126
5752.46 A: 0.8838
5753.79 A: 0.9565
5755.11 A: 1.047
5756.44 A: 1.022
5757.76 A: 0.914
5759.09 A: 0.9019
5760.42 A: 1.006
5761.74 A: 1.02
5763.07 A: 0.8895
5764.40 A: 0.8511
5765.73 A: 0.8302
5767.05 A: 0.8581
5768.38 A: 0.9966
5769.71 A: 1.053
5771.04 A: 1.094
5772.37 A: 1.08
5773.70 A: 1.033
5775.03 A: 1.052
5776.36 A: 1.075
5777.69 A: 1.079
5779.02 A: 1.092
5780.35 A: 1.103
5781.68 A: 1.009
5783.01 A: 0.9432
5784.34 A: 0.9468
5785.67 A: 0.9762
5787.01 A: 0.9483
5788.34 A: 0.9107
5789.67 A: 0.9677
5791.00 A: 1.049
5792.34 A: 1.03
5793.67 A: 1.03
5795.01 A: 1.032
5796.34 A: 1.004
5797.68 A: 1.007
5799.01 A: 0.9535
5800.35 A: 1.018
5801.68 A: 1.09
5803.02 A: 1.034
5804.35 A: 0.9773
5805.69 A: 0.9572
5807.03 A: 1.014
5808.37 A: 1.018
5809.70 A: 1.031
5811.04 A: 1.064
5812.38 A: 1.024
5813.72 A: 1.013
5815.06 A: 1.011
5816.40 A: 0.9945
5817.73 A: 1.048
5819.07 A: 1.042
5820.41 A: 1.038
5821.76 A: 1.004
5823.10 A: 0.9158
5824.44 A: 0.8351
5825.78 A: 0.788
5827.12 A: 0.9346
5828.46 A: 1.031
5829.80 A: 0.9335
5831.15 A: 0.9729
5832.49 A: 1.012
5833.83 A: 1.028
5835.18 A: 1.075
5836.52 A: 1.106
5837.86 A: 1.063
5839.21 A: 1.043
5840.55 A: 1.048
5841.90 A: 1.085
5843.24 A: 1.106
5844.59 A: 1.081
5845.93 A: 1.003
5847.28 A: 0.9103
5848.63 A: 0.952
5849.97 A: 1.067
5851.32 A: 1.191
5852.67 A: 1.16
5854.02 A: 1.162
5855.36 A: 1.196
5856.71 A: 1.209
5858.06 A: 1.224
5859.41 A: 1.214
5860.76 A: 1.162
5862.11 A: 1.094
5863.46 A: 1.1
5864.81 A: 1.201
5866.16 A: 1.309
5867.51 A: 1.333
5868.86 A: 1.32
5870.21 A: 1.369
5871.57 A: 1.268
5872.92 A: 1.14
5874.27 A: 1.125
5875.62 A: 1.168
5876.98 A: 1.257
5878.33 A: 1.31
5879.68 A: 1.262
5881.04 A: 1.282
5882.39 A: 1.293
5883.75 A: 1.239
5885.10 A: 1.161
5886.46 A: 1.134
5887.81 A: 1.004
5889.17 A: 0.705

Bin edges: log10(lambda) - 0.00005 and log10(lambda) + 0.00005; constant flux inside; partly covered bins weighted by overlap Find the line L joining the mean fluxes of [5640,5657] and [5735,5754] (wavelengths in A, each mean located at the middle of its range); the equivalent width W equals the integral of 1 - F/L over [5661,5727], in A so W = 4.5 A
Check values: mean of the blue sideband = 0.962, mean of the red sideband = 0.978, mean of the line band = 0.904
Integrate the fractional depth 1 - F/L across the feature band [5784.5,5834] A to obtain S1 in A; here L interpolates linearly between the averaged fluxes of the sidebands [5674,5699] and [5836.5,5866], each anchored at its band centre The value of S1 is 2.8 A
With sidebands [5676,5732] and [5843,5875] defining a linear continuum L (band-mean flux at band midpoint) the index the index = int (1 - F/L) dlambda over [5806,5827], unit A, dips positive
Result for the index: 2.02 A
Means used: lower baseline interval 0.907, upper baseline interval 1.16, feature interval 0.987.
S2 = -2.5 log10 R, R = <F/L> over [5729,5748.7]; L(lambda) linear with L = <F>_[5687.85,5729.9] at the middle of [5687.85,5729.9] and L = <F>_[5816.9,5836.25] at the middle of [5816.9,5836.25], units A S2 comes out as -0.035 mag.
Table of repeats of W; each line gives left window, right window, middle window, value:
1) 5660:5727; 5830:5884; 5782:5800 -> 1.1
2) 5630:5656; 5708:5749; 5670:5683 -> 2.5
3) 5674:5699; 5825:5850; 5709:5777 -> -3.0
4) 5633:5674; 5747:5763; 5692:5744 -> 2.0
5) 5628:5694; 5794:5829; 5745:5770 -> 0.0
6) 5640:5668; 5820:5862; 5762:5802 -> 0.9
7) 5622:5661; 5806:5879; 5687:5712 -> 1.2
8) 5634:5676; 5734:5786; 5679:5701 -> 0.3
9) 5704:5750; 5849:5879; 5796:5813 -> 1.3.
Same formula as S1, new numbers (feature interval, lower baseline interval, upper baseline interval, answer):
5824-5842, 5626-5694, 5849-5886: 2.6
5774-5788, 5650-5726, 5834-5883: 0.3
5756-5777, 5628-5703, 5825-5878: 0.8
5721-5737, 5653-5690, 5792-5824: 0.4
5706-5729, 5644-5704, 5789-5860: 0.0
